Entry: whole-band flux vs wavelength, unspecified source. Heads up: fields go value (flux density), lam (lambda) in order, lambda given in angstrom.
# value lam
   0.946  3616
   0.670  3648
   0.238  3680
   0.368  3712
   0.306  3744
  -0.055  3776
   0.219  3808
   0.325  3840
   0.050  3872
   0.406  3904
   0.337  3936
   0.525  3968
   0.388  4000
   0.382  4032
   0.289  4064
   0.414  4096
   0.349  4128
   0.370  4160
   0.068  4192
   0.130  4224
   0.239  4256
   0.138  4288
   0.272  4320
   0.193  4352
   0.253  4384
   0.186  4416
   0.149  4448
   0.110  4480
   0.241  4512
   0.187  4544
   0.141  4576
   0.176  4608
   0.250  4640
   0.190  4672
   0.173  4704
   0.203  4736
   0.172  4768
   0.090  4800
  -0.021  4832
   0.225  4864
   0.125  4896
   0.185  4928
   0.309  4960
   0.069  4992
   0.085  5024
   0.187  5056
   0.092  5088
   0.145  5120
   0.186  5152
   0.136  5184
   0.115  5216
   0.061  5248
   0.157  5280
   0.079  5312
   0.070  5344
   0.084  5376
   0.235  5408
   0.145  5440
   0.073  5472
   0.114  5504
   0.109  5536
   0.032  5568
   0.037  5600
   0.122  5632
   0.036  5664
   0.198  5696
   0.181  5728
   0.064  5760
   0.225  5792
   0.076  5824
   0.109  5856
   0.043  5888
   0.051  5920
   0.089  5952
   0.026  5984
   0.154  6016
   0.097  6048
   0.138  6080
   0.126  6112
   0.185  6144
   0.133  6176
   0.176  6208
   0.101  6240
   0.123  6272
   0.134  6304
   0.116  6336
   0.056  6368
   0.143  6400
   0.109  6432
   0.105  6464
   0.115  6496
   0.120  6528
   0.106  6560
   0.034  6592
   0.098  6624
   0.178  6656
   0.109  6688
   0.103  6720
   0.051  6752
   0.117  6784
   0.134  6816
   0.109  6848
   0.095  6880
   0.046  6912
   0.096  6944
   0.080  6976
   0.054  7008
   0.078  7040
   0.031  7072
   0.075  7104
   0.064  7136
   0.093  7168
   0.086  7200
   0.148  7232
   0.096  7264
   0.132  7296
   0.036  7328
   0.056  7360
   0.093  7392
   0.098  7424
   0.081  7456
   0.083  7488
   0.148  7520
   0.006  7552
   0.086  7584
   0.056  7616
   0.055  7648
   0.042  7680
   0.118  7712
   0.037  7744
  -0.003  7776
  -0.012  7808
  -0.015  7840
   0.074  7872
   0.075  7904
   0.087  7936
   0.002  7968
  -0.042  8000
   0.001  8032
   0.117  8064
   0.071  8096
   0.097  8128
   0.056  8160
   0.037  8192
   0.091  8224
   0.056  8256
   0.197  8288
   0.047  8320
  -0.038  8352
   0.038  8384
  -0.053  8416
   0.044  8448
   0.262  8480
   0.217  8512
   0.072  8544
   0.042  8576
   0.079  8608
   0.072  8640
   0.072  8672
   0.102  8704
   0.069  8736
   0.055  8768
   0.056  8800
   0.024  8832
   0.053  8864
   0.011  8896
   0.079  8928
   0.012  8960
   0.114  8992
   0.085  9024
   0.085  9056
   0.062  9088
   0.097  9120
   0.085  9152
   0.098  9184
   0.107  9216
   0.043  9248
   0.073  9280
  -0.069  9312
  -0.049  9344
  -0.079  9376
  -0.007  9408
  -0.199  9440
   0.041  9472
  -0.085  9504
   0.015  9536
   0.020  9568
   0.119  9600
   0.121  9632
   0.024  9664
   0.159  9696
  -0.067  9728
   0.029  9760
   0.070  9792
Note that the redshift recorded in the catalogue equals 1.28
